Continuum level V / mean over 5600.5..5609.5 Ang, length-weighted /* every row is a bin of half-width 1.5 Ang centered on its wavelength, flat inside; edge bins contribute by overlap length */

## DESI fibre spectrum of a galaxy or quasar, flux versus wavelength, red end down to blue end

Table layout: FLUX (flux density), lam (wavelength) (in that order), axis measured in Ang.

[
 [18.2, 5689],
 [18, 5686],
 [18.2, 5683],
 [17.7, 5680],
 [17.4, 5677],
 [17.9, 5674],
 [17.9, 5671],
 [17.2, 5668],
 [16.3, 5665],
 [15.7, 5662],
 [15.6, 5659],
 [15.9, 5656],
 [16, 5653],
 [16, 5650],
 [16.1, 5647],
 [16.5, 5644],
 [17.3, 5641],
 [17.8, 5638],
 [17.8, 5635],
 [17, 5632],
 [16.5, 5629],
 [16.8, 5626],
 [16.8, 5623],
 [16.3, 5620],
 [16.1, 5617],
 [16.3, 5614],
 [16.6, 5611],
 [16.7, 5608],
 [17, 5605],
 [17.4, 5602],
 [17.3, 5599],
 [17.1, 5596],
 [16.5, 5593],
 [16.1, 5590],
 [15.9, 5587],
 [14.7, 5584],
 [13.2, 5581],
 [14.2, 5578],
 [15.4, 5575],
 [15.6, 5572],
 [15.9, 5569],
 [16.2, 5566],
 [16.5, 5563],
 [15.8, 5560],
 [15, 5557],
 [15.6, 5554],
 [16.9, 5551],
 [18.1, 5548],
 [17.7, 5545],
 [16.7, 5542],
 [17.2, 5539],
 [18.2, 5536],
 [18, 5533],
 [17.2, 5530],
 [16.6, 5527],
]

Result 17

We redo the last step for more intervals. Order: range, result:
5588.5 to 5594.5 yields 16.3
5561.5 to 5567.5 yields 16.3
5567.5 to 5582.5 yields 14.9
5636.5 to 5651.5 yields 16.7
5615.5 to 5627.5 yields 16.5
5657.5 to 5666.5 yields 15.9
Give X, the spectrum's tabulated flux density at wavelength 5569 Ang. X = 15.9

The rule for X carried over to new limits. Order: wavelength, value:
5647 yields 16.1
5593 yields 16.5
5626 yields 16.8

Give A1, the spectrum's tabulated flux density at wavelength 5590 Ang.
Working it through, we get 16.1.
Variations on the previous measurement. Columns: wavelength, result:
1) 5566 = 16.2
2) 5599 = 17.3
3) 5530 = 17.2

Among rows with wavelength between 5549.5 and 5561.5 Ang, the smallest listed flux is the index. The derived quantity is 15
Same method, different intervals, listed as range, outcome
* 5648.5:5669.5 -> 15.6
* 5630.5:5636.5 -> 17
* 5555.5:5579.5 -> 14.2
